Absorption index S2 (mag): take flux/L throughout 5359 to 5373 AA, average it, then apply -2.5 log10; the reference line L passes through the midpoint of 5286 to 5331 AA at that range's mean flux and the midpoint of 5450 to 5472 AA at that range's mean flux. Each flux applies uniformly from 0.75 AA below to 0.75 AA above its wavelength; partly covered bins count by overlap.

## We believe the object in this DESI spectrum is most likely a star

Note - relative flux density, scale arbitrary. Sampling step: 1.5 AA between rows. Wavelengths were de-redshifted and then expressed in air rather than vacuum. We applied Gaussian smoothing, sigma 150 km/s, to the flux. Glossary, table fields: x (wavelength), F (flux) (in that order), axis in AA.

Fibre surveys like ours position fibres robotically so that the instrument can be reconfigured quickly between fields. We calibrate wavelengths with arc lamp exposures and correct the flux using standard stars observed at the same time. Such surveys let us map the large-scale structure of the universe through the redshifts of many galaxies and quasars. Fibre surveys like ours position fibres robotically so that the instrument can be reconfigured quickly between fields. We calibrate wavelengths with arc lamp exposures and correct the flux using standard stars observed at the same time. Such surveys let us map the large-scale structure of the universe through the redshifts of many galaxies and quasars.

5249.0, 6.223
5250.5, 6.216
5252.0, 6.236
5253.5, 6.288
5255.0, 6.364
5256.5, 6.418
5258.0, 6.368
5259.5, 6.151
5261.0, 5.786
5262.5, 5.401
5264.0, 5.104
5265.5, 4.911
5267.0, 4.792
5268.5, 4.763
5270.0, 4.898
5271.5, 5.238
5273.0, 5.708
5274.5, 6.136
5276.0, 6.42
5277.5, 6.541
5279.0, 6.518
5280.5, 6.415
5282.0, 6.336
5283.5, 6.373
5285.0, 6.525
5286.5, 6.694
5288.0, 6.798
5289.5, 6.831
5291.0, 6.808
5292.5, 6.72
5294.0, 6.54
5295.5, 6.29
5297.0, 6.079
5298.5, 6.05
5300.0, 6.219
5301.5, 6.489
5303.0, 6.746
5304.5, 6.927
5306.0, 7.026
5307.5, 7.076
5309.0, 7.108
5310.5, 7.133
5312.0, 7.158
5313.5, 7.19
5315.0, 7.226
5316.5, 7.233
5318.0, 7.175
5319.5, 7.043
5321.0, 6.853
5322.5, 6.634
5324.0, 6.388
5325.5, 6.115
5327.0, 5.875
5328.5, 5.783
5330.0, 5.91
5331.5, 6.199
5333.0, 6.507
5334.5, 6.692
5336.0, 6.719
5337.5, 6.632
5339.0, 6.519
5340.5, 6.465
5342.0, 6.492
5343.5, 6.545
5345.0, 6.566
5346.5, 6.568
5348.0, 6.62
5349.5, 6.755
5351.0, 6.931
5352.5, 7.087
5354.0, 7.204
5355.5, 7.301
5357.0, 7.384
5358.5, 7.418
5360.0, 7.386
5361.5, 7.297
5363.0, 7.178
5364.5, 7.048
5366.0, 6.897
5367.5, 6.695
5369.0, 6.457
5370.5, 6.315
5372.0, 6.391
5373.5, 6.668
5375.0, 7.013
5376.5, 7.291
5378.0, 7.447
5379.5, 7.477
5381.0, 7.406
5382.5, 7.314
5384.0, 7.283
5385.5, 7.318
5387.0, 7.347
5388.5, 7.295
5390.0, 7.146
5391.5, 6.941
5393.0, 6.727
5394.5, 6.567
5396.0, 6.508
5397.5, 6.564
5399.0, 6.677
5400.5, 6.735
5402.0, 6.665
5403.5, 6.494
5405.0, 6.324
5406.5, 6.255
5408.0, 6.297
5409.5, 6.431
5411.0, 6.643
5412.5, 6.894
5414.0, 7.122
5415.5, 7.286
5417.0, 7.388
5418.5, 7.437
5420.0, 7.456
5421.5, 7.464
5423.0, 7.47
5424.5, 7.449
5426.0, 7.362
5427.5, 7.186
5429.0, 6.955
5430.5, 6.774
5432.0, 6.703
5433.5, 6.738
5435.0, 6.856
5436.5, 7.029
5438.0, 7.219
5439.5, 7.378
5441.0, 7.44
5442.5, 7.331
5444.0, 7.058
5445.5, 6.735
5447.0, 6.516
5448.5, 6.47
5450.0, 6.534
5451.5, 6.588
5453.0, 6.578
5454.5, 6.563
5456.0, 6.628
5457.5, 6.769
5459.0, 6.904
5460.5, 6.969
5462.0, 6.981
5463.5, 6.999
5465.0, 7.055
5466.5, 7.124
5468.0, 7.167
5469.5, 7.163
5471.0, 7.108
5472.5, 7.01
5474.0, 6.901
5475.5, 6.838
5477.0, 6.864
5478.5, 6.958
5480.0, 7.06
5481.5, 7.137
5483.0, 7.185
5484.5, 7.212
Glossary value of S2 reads -0.017 mag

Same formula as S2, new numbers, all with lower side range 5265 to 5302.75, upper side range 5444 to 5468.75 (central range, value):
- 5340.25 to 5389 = -0.09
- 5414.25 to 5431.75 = -0.09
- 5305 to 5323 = -0.13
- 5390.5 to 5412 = 0.00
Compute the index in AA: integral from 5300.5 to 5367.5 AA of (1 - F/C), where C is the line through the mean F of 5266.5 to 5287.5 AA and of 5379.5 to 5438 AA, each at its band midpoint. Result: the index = -4.2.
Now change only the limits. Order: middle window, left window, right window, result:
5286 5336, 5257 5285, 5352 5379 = -2.7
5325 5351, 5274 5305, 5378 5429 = 1.1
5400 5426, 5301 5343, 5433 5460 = -0.5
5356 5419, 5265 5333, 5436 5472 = -2.2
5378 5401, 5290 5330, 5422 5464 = -0.7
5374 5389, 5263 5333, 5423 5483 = -1.4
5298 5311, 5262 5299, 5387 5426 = -1.2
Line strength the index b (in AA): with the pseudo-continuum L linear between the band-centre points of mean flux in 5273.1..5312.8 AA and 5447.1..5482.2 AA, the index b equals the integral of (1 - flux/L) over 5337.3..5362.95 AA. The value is -0.8 AA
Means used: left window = 6.6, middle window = 6.91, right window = 6.88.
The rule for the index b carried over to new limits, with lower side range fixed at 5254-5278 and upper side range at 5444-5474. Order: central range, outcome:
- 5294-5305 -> -1.0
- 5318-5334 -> -0.9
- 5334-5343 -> -0.7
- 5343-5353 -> -0.9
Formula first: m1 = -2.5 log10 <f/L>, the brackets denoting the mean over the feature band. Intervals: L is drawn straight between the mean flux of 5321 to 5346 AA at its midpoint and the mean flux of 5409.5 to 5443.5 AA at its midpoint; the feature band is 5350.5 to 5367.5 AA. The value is -0.091 mag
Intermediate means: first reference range 6.39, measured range 7.18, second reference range 7.15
